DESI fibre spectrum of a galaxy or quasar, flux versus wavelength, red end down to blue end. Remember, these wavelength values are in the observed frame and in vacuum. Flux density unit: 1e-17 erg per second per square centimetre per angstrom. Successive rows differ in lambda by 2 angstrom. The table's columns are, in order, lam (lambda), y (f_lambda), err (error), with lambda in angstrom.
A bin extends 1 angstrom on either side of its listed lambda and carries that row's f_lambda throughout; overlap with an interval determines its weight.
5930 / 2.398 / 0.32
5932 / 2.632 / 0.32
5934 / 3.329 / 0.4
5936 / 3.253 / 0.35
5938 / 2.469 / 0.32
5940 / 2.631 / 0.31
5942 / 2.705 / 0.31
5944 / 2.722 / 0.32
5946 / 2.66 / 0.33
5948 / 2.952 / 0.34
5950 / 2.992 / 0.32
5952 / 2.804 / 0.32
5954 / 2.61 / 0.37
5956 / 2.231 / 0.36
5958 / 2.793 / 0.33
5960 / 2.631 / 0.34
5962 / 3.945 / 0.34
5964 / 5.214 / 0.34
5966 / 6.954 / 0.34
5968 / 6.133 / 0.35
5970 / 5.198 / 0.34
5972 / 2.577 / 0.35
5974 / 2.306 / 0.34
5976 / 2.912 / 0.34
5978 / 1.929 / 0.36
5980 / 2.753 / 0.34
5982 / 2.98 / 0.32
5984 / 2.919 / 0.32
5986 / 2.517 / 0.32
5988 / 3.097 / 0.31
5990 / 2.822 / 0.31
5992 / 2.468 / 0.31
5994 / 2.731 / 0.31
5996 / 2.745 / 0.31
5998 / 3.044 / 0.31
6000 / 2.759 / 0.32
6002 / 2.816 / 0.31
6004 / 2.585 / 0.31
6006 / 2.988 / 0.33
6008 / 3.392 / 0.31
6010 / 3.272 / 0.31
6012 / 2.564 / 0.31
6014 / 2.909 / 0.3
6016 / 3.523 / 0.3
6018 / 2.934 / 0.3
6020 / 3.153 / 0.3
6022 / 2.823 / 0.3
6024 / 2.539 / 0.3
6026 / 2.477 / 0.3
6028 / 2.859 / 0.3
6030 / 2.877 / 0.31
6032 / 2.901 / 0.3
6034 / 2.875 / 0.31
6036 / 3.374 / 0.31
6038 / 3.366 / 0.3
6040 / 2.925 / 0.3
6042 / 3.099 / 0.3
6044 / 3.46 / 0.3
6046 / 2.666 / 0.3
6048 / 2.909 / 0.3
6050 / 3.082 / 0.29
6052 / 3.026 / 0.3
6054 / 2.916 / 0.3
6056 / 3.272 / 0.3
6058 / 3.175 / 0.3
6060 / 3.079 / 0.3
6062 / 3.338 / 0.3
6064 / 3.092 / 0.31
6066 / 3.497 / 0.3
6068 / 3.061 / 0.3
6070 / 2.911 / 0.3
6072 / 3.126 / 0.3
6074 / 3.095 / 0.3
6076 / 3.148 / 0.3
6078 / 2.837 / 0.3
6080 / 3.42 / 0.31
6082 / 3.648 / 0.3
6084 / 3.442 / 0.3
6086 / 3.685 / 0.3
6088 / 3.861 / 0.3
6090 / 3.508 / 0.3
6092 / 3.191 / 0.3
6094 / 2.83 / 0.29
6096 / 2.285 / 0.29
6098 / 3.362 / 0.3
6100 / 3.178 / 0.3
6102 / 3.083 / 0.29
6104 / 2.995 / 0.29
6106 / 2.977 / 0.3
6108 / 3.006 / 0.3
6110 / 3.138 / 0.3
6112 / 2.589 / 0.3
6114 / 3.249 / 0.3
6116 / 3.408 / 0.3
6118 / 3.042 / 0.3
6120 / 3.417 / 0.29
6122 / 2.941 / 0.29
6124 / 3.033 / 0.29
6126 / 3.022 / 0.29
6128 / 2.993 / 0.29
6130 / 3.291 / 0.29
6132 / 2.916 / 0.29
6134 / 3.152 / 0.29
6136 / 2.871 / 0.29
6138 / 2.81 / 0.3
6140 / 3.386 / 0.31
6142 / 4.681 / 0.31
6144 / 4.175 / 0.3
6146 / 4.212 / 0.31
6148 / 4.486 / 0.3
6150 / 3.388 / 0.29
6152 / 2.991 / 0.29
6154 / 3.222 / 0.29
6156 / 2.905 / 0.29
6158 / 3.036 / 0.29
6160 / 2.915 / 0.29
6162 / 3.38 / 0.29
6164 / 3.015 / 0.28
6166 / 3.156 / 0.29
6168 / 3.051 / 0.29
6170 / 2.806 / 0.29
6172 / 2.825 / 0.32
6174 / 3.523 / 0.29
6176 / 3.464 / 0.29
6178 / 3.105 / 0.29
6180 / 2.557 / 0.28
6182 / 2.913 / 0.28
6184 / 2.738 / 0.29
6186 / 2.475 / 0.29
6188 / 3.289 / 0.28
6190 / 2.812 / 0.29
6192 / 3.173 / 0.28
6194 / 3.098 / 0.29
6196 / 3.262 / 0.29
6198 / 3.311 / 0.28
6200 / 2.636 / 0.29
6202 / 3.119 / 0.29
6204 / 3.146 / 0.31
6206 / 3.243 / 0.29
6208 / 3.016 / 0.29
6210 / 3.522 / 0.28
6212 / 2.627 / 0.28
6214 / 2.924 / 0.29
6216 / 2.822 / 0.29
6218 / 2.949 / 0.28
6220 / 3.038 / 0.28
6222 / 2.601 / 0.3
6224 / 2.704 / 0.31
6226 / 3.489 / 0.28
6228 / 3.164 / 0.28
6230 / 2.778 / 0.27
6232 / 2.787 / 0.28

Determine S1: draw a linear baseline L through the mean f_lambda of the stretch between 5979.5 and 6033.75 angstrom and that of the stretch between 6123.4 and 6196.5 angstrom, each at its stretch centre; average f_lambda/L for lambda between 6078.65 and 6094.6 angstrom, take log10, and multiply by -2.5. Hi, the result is -0.14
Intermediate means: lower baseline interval 2.87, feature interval 3.45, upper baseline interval 3.19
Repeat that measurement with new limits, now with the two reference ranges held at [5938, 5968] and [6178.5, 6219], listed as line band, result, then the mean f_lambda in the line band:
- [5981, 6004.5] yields 0.18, 2.79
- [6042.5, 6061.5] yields 0.04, 3.07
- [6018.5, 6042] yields 0.10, 2.93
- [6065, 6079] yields 0.03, 3.1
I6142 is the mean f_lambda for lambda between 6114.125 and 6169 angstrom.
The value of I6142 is 3.29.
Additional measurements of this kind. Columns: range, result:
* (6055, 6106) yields 3.2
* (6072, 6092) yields 3.38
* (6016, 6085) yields 3.08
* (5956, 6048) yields 3.14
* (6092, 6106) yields 2.97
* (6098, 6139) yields 3.06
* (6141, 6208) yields 3.21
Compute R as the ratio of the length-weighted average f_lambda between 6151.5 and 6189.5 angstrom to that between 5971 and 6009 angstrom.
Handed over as 1.1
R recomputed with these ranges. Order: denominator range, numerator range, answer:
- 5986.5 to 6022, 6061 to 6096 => 1.11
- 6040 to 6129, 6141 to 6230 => 1.01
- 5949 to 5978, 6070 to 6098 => 0.90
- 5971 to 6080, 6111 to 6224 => 1.07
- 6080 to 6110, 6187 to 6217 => 0.95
